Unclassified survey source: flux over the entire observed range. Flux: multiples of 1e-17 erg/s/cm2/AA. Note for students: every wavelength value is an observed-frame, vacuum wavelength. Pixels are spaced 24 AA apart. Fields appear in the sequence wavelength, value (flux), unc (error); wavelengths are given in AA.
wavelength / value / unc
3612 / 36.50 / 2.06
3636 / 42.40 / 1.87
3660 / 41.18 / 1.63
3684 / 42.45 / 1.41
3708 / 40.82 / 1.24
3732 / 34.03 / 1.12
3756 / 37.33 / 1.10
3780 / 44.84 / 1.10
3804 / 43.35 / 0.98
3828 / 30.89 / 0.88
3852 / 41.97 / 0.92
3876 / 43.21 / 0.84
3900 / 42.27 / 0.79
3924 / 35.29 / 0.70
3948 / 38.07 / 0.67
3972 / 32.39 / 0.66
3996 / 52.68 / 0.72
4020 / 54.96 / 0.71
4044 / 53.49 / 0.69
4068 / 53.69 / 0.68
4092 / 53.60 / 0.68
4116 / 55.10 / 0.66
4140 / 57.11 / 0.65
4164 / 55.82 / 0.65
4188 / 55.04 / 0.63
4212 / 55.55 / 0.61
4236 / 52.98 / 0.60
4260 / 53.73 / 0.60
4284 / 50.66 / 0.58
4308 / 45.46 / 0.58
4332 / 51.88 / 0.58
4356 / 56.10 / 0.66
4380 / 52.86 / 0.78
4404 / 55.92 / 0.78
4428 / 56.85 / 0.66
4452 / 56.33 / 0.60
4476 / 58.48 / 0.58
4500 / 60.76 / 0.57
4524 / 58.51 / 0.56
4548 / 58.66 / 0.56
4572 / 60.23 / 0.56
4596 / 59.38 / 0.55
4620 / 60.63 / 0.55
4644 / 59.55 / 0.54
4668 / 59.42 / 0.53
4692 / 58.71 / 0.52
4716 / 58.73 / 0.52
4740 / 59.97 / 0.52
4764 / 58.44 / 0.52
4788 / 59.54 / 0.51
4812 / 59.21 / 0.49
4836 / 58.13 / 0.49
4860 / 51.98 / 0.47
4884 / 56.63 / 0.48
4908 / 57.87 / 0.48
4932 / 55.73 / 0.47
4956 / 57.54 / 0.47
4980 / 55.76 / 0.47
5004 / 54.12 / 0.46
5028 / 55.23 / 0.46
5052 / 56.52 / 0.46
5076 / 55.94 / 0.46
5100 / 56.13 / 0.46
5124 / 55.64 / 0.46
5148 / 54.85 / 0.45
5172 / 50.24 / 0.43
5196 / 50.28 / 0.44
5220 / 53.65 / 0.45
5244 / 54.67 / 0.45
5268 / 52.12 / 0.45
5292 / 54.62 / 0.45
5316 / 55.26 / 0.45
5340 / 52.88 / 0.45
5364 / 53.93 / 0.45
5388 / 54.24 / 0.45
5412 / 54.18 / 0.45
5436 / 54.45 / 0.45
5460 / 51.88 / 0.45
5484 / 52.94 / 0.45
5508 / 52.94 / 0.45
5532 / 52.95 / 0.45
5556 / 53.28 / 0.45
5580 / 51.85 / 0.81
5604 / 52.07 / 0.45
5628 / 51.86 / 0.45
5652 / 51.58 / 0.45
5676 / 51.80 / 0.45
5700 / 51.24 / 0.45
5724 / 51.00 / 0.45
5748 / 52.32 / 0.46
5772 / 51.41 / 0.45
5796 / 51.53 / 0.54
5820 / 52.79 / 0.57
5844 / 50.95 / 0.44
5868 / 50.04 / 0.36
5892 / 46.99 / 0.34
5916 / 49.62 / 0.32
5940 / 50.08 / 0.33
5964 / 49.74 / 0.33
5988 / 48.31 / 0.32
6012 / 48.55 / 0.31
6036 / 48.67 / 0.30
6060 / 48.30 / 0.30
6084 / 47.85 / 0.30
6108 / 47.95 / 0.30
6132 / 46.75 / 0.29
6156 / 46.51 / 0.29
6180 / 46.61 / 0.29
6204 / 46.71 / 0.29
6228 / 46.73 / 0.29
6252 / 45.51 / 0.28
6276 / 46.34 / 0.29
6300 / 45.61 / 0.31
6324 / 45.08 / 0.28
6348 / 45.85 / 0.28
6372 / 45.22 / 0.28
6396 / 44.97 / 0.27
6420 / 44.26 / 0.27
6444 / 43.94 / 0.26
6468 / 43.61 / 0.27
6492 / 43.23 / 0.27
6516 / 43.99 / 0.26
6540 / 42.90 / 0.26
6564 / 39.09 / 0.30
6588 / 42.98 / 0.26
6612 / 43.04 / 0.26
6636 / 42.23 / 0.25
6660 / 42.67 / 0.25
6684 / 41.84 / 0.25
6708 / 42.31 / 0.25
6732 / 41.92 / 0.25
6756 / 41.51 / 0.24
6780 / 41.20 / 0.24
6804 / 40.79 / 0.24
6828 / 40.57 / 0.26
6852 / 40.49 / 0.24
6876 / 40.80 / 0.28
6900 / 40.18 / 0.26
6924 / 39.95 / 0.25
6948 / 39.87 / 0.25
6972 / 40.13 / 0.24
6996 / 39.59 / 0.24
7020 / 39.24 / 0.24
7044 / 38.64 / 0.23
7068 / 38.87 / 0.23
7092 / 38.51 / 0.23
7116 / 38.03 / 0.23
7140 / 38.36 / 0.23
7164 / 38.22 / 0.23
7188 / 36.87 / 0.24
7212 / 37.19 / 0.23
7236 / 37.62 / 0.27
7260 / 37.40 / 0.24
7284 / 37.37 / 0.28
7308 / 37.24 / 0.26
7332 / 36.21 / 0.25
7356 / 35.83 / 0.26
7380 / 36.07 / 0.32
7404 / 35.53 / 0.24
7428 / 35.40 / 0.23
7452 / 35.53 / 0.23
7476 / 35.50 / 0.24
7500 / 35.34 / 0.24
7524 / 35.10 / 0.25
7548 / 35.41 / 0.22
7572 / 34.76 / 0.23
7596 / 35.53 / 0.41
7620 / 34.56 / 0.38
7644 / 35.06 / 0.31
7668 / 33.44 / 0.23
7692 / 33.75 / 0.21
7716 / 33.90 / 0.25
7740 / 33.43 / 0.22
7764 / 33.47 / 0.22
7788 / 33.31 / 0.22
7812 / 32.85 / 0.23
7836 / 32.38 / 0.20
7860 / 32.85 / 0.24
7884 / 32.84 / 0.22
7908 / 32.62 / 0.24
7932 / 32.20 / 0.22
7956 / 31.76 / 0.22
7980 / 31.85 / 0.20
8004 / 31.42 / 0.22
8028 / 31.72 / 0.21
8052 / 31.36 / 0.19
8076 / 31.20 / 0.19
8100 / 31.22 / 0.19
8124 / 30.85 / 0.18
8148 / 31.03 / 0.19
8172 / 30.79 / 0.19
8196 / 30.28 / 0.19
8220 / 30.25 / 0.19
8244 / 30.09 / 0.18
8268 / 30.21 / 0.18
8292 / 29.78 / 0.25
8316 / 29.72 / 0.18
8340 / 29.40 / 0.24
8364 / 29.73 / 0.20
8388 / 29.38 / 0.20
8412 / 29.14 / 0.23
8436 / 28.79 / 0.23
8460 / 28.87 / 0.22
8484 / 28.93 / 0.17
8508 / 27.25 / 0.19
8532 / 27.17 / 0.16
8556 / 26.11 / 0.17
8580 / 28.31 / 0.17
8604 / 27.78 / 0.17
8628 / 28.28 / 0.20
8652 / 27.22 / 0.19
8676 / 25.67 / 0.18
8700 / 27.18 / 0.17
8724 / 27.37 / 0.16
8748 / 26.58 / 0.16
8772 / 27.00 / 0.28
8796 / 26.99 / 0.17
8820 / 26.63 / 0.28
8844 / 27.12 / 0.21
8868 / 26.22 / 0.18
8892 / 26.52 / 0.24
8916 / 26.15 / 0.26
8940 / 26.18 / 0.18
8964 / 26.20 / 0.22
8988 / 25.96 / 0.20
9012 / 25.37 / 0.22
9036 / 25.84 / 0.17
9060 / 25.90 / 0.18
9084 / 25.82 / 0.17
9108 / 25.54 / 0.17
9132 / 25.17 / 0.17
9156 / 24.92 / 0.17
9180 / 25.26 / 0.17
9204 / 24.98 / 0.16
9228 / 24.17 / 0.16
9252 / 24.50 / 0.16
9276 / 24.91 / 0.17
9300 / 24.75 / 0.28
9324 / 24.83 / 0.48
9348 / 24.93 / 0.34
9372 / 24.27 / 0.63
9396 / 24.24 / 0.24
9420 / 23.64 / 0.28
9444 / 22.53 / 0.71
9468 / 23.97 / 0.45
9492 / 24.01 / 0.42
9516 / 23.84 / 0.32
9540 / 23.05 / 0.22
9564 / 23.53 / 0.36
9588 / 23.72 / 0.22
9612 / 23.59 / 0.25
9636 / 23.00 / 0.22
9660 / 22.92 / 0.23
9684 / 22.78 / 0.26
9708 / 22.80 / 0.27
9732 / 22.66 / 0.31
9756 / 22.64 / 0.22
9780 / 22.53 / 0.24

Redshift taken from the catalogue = 0.00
